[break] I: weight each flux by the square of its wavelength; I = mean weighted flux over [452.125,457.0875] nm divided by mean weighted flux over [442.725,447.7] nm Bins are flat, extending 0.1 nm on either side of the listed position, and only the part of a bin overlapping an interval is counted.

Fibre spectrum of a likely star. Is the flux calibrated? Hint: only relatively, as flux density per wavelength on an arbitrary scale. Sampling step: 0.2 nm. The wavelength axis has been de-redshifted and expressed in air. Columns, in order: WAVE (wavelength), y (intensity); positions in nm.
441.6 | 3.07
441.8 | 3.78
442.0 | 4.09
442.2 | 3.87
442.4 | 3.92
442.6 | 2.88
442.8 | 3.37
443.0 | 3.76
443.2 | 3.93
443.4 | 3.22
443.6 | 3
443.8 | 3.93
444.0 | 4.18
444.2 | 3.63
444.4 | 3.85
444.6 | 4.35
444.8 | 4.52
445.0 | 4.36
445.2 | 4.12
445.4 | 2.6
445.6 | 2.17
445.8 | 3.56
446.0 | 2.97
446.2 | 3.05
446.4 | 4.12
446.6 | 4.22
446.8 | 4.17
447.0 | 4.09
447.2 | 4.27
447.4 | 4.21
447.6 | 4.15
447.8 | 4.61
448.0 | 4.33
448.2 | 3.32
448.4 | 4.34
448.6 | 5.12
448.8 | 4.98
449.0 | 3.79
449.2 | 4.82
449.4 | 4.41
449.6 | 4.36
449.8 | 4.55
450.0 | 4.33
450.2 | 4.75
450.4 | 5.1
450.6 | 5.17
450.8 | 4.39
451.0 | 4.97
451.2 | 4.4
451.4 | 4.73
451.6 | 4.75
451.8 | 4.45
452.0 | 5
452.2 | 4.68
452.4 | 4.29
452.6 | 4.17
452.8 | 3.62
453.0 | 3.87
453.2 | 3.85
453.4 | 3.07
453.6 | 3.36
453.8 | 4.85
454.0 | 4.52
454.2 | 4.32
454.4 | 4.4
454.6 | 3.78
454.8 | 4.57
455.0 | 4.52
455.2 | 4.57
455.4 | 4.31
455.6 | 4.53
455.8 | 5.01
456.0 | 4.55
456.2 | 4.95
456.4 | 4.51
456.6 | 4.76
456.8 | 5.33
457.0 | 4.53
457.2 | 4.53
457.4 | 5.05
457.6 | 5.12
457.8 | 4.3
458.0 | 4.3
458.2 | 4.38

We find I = 1.2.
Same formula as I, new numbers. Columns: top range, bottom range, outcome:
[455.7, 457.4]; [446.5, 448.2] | 1.19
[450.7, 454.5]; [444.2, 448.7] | 1.13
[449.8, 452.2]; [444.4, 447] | 1.30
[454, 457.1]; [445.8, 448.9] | 1.15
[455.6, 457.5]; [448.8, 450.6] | 1.08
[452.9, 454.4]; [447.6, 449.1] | 0.94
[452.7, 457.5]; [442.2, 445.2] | 1.22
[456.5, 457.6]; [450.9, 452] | 1.06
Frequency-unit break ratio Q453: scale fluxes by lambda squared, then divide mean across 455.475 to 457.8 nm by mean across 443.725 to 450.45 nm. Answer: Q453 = 1.22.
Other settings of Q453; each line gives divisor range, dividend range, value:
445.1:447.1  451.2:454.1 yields 1.24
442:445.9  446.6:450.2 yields 1.22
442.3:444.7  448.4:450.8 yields 1.30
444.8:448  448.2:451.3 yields 1.22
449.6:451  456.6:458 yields 1.04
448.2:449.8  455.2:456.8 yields 1.08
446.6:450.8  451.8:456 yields 0.99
